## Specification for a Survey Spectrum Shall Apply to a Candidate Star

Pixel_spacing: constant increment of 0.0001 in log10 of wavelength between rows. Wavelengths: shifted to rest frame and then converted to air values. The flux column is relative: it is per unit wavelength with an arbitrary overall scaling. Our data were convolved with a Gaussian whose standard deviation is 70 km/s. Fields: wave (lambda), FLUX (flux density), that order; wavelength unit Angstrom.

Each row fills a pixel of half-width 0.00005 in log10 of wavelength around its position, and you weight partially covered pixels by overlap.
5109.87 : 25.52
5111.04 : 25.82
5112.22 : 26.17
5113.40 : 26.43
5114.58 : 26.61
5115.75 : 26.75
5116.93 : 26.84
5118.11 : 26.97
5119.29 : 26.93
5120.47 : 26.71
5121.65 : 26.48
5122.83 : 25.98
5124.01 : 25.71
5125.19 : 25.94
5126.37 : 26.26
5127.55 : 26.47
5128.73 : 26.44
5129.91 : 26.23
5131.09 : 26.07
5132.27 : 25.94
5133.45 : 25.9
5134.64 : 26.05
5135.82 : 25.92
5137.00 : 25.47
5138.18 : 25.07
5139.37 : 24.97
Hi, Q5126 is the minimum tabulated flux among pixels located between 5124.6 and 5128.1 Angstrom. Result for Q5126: 25.94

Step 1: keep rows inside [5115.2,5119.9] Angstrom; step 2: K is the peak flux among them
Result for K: 26.97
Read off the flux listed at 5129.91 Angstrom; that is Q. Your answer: 26.23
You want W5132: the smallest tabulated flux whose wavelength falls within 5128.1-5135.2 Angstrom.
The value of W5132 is 25.9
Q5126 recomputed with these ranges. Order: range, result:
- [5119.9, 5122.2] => 26.48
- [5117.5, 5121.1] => 26.71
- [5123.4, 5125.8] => 25.71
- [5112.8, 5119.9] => 26.43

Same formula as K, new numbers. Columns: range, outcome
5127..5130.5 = 26.47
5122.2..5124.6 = 25.98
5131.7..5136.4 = 26.05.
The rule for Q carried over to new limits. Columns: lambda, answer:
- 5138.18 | 25.07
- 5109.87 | 25.52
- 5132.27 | 25.94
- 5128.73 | 26.44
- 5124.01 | 25.71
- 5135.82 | 25.92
